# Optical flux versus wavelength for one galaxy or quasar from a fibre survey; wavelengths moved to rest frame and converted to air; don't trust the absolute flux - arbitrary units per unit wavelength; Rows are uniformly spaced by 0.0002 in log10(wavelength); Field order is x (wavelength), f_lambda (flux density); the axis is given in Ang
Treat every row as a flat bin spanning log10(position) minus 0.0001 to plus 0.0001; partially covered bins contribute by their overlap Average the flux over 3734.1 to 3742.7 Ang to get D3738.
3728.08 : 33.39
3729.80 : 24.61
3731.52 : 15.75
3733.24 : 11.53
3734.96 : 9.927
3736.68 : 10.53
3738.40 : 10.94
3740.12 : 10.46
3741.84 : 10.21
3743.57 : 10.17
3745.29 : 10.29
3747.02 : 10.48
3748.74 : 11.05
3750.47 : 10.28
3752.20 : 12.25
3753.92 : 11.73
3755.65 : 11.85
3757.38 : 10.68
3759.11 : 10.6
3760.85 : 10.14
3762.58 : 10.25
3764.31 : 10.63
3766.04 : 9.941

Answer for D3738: 10.4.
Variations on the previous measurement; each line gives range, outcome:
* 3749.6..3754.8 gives 11.4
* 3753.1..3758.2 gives 11.4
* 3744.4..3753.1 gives 10.9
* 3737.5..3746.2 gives 10.4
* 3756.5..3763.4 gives 10.4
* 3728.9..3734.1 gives 17.4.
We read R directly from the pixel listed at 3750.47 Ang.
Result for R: 10.28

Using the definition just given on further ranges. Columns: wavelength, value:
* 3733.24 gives 11.53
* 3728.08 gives 33.39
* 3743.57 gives 10.17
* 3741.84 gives 10.21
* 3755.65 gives 11.85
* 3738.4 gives 10.94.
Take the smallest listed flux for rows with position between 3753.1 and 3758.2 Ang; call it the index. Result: 10.68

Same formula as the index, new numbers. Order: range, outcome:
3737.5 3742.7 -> 10.21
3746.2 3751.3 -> 10.28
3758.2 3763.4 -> 10.14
